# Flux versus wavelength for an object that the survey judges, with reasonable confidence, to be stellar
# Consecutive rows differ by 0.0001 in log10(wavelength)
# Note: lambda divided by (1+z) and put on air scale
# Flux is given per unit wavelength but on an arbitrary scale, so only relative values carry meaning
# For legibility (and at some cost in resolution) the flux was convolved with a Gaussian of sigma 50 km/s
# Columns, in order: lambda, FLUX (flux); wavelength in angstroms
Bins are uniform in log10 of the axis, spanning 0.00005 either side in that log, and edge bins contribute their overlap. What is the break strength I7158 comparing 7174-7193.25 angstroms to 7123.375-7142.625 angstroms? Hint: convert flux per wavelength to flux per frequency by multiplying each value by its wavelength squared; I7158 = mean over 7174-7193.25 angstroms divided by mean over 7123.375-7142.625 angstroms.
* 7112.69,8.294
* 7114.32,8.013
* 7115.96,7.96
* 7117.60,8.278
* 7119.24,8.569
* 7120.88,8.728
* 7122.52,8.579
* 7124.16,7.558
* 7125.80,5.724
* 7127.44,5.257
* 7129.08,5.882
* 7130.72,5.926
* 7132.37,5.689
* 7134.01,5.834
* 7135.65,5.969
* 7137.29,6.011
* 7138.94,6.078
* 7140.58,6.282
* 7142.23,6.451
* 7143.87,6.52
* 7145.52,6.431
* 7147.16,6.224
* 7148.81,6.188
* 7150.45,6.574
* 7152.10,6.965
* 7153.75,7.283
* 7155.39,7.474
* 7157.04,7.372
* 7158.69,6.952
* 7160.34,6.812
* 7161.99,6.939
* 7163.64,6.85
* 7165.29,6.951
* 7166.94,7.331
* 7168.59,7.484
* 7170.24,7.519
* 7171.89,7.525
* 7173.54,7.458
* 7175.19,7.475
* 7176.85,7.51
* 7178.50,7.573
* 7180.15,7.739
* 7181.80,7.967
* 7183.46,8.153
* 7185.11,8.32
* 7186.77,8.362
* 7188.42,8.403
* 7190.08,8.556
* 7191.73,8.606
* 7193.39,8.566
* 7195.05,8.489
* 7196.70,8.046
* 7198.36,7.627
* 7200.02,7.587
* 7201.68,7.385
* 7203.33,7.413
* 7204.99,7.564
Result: 1.4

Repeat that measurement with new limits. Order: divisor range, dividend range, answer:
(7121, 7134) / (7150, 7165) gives 1.10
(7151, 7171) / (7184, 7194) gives 1.19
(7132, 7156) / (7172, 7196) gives 1.27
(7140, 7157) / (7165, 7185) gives 1.15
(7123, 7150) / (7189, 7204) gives 1.33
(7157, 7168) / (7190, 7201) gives 1.18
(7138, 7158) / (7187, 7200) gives 1.26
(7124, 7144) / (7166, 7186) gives 1.29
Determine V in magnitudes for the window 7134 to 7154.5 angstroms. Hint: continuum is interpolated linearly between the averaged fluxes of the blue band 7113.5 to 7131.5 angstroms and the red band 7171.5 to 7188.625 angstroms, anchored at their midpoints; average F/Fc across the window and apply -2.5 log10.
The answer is 0.18 mag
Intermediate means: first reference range 7.32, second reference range 7.85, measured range 6.39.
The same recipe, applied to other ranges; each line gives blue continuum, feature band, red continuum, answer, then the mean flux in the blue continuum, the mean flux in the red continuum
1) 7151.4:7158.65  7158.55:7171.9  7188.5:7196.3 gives 0.07 mag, 7.24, 8.51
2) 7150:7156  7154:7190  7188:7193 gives 0.04 mag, 7.09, 8.53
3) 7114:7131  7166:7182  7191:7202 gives 0.04 mag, 7.34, 8.06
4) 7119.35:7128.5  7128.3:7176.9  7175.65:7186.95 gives 0.13 mag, 7.25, 7.9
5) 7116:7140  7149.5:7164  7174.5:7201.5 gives 0.05 mag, 6.76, 8.05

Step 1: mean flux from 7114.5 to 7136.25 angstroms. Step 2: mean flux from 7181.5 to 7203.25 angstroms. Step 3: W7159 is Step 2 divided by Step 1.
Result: 1.2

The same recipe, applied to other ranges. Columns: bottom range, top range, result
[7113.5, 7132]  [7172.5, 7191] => 1.09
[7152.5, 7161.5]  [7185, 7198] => 1.17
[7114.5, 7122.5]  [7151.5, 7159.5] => 0.86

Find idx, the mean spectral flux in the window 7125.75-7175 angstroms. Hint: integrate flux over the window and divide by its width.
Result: 6.63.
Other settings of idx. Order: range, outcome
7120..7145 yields 6.44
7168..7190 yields 7.84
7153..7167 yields 7.09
